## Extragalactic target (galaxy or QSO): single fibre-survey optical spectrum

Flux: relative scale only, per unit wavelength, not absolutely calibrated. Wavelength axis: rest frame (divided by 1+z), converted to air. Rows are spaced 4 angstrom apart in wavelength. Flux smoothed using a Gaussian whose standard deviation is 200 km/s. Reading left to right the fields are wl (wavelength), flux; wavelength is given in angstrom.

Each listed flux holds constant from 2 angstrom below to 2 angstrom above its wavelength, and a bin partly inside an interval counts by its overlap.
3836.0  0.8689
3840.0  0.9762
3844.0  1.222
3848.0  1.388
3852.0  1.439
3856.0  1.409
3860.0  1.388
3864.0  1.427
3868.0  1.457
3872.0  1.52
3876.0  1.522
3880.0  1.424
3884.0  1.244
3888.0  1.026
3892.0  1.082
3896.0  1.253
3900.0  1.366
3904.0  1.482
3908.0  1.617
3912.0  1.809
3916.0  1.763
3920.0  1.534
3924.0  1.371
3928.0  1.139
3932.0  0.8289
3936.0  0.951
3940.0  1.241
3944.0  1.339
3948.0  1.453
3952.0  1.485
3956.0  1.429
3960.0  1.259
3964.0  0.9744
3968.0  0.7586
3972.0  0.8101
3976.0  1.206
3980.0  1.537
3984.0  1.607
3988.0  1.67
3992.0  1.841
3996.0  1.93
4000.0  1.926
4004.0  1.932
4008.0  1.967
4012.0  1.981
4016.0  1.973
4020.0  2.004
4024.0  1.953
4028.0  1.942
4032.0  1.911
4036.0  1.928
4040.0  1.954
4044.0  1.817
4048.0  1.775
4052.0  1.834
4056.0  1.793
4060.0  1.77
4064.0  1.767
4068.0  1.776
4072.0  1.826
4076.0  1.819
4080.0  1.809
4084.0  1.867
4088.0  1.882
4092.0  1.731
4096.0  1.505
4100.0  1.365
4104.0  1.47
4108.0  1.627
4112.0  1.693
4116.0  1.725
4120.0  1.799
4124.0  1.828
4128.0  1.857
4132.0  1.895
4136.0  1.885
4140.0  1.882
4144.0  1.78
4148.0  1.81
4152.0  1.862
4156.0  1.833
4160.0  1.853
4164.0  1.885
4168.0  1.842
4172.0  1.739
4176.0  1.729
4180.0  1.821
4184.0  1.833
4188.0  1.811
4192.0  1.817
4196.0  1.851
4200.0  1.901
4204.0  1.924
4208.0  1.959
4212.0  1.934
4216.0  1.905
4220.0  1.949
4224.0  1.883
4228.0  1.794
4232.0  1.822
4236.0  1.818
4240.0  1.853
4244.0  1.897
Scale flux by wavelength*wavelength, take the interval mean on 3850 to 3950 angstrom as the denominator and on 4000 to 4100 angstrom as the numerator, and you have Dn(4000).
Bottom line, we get 1.5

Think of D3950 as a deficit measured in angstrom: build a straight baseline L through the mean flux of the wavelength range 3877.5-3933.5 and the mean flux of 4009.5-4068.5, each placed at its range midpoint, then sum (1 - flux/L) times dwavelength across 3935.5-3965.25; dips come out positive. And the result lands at 4.7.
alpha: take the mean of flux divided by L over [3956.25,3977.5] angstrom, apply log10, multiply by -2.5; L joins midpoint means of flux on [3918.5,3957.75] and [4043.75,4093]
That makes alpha 0.32 mag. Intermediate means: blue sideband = 1.27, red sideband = 1.81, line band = 1.03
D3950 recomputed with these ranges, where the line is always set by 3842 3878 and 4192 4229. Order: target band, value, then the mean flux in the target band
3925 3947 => 5.7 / 1.13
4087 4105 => 1.7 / 1.58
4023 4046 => -3.6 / 1.92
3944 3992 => 7.7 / 1.31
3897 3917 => -1.3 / 1.58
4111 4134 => -0.3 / 1.8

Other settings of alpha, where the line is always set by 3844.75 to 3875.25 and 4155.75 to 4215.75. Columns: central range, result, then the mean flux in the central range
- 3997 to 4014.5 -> -0.20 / 1.95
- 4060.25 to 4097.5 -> -0.04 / 1.78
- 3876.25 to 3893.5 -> 0.18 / 1.23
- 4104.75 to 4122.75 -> 0.04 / 1.7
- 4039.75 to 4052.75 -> -0.10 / 1.83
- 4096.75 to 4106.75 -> 0.20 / 1.44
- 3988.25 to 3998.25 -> -0.16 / 1.85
